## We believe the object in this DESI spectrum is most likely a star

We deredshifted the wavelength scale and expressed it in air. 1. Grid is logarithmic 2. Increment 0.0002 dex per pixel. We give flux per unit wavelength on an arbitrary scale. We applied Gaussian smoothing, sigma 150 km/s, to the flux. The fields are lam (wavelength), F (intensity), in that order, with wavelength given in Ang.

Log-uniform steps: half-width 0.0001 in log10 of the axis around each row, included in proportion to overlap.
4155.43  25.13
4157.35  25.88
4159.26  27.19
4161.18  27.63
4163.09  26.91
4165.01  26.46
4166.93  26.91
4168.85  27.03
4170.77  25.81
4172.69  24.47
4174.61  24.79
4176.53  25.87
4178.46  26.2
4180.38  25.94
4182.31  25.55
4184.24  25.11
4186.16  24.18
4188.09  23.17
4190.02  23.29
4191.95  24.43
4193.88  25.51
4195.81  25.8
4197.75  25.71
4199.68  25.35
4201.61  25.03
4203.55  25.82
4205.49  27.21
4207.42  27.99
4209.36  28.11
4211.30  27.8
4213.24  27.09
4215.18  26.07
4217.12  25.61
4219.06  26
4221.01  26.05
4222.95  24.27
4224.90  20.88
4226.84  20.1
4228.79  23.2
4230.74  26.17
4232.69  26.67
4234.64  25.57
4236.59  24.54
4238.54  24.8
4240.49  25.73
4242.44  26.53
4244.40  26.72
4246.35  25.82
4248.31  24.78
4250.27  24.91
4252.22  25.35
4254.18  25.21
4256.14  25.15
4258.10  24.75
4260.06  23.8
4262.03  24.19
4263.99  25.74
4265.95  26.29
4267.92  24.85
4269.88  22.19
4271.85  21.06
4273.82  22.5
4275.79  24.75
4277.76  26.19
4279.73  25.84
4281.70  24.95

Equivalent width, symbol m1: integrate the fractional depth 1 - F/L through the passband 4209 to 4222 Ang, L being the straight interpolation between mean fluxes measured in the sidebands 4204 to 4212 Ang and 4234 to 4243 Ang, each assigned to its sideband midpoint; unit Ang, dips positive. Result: 0.2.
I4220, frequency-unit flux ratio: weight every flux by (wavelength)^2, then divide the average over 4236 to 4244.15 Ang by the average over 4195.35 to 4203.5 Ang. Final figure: 1.02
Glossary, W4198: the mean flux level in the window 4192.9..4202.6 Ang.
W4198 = 25.5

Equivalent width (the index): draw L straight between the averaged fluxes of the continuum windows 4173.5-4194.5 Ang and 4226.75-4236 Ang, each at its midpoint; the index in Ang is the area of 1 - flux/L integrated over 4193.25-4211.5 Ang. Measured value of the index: -1.1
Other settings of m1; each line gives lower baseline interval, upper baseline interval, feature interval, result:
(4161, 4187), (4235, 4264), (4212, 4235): 0.6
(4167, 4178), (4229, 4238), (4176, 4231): 0.7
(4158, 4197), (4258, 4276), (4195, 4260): -2.0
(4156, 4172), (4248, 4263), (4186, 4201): 0.8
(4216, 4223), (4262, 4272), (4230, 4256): -0.6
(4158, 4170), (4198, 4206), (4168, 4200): 1.4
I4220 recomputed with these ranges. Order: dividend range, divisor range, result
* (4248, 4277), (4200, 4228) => 0.98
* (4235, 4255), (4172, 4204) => 1.04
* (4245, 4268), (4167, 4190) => 1.03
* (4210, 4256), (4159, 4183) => 0.99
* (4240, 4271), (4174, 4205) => 1.03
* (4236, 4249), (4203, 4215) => 0.95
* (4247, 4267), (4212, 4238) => 1.02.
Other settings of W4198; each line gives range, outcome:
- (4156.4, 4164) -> 26.9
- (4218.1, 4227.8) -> 23.5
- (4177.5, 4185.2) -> 25.7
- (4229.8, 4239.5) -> 25.5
